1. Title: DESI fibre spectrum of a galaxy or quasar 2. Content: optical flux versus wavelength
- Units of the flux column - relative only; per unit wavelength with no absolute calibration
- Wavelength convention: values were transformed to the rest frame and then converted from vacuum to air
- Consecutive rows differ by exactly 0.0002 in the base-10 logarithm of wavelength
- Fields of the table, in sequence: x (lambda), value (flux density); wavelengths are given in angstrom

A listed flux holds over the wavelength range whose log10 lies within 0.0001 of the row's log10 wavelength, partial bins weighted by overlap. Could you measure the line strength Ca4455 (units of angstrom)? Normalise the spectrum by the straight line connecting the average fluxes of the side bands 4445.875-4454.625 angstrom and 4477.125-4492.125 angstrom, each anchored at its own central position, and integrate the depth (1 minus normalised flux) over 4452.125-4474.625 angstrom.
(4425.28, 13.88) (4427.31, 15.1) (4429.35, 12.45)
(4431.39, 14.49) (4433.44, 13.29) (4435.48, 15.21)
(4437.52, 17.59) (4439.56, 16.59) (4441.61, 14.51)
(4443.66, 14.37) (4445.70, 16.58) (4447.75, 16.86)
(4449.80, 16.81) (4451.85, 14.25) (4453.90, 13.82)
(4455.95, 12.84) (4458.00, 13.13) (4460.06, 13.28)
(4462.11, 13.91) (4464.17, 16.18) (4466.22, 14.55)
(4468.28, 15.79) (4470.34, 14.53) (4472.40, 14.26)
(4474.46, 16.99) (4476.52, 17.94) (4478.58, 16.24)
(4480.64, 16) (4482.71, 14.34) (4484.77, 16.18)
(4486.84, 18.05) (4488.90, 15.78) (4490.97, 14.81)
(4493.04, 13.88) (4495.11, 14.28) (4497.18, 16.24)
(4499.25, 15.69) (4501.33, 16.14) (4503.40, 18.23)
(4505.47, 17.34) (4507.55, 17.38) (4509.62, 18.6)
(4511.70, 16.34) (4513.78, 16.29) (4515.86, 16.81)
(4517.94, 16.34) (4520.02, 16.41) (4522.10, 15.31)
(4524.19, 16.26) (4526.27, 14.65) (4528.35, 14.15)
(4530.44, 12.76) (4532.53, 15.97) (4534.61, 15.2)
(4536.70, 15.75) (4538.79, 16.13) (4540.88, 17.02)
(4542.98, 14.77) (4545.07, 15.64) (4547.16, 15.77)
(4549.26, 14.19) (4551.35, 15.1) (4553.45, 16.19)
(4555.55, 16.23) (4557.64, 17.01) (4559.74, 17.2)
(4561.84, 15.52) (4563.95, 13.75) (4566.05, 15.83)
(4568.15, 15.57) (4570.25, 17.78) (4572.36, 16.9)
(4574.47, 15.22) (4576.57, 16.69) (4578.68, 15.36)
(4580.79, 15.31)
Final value 1.9 angstrom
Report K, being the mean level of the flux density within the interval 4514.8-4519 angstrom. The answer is 16.6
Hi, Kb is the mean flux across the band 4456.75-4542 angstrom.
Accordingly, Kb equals 15.7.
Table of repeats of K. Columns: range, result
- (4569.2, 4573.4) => 17.3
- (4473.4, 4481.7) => 16.8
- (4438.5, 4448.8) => 15.8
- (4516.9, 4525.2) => 16.1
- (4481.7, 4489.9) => 16.1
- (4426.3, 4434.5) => 13.8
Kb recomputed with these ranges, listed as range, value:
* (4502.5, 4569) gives 15.9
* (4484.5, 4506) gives 16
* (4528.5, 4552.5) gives 15.3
